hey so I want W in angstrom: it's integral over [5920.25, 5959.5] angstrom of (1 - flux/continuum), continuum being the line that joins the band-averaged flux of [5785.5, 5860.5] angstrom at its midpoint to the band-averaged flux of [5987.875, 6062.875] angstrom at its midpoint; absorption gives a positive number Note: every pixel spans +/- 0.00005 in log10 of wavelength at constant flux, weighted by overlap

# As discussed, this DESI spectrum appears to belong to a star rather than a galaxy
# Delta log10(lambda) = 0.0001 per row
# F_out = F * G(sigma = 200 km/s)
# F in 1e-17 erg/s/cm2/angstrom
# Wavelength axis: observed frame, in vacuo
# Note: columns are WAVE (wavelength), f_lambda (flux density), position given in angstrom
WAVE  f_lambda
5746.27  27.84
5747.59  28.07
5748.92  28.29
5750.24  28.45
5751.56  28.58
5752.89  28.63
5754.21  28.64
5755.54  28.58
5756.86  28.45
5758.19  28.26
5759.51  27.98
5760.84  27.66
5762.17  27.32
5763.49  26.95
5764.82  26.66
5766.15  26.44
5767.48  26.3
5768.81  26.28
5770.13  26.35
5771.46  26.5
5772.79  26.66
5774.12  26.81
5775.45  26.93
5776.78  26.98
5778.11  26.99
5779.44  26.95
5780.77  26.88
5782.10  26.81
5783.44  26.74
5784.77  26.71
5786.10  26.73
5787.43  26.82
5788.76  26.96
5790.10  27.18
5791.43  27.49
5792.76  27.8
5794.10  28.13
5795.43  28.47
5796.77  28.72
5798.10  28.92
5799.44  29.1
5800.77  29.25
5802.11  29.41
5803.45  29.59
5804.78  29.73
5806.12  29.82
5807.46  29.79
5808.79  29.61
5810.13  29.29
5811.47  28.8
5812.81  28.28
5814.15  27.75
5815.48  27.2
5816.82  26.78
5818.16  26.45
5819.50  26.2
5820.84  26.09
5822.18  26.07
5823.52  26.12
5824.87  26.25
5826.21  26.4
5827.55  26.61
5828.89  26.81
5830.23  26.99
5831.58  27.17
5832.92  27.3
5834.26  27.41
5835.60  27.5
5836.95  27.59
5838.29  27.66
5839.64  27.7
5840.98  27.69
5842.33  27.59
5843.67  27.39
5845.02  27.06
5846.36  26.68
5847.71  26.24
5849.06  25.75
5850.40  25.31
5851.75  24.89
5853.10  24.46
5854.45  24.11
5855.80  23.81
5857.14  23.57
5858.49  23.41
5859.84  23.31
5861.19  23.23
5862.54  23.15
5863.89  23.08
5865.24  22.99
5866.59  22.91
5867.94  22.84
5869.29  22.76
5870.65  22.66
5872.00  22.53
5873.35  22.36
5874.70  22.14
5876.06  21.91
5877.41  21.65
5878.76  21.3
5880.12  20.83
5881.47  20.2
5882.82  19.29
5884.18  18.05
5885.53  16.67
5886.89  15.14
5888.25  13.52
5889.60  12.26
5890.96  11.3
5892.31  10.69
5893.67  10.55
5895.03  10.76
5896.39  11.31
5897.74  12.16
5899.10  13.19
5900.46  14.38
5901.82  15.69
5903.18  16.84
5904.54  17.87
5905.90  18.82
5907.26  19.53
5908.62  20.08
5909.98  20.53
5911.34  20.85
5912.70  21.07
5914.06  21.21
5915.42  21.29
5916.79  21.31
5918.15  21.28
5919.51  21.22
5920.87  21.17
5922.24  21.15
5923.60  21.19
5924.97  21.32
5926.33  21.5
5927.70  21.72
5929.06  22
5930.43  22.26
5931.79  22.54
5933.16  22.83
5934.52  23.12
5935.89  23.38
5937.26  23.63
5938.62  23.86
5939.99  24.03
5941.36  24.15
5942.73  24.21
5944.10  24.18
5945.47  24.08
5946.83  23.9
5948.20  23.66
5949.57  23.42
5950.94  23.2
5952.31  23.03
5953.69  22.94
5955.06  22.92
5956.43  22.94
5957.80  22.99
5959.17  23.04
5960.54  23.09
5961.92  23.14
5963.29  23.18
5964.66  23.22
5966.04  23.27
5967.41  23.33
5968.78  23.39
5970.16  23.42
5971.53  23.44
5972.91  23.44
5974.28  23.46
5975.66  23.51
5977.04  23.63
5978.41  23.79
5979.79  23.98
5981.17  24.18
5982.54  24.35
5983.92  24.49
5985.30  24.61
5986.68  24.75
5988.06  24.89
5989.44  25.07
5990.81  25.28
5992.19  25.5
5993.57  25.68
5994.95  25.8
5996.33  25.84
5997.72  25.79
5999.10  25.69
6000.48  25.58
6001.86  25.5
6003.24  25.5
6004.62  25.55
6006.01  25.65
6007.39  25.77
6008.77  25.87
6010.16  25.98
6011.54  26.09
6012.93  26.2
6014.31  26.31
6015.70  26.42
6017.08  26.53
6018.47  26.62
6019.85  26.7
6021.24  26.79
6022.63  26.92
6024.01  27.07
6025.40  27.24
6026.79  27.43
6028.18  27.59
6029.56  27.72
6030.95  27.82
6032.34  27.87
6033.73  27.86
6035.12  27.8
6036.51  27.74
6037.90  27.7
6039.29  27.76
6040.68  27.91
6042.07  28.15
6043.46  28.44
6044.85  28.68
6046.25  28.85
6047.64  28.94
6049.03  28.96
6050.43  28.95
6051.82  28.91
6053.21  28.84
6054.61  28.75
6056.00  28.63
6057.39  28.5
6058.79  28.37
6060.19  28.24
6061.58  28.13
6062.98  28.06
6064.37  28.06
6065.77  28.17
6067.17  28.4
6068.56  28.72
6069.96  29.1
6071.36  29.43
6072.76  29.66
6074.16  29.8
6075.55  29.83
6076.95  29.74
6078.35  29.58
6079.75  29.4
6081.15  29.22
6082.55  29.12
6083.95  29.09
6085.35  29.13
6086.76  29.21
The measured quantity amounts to 6.1 angstrom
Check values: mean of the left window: 27.1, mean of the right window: 27.1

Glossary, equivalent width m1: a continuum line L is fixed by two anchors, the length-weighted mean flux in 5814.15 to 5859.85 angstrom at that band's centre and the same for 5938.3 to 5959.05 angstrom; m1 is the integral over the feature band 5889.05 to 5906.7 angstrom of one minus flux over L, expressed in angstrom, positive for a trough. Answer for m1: 8.0 angstrom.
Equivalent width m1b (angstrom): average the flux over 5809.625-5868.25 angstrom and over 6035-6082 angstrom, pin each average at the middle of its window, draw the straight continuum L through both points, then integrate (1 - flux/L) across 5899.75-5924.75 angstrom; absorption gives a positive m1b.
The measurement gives 6.6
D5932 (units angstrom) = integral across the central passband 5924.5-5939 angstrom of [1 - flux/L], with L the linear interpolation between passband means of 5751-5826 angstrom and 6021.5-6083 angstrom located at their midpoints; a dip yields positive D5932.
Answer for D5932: 2.85 angstrom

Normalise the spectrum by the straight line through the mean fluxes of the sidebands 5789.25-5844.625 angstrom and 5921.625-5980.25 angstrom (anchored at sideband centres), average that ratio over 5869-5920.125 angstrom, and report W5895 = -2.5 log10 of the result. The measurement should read 0.36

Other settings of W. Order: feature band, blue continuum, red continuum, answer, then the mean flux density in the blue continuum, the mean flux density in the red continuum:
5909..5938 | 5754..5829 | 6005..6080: 6.3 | 27.5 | 27.9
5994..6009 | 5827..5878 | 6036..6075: 1.1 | 24.9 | 28.6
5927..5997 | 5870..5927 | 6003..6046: -3.3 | 18.3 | 27.1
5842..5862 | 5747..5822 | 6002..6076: 1.9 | 27.7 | 27.7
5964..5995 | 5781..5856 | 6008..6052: 3.7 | 27.3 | 27.5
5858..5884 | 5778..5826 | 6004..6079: 5.3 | 27.8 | 27.9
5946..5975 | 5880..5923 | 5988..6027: -1.5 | 17.2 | 26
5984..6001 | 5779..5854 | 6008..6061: 1.4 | 27.4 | 27.7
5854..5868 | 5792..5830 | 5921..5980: 1.6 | 28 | 23.1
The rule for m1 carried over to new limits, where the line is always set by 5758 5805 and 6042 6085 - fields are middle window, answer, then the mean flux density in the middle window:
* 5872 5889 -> 5.14 angstrom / 19.5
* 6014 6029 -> 0.93 angstrom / 26.9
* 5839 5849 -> 0.24 angstrom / 27.1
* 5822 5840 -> 0.47 angstrom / 27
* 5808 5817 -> -0.24 angstrom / 28.4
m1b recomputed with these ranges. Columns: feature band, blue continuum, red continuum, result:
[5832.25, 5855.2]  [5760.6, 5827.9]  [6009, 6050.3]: 0.7 angstrom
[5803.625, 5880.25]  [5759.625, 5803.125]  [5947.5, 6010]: 2.1 angstrom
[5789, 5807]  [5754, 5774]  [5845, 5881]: -1.9 angstrom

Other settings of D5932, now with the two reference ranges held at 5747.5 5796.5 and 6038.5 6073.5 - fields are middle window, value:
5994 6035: 2.8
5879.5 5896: 7.7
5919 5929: 2.4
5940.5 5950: 1.4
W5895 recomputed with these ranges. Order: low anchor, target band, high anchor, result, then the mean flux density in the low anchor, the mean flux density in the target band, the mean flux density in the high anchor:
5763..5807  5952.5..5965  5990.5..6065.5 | 0.184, 27.5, 23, 27.2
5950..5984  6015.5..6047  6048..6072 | -0.023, 23.4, 27.6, 28.6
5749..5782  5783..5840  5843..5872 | -0.078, 27.4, 27.7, 24.2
